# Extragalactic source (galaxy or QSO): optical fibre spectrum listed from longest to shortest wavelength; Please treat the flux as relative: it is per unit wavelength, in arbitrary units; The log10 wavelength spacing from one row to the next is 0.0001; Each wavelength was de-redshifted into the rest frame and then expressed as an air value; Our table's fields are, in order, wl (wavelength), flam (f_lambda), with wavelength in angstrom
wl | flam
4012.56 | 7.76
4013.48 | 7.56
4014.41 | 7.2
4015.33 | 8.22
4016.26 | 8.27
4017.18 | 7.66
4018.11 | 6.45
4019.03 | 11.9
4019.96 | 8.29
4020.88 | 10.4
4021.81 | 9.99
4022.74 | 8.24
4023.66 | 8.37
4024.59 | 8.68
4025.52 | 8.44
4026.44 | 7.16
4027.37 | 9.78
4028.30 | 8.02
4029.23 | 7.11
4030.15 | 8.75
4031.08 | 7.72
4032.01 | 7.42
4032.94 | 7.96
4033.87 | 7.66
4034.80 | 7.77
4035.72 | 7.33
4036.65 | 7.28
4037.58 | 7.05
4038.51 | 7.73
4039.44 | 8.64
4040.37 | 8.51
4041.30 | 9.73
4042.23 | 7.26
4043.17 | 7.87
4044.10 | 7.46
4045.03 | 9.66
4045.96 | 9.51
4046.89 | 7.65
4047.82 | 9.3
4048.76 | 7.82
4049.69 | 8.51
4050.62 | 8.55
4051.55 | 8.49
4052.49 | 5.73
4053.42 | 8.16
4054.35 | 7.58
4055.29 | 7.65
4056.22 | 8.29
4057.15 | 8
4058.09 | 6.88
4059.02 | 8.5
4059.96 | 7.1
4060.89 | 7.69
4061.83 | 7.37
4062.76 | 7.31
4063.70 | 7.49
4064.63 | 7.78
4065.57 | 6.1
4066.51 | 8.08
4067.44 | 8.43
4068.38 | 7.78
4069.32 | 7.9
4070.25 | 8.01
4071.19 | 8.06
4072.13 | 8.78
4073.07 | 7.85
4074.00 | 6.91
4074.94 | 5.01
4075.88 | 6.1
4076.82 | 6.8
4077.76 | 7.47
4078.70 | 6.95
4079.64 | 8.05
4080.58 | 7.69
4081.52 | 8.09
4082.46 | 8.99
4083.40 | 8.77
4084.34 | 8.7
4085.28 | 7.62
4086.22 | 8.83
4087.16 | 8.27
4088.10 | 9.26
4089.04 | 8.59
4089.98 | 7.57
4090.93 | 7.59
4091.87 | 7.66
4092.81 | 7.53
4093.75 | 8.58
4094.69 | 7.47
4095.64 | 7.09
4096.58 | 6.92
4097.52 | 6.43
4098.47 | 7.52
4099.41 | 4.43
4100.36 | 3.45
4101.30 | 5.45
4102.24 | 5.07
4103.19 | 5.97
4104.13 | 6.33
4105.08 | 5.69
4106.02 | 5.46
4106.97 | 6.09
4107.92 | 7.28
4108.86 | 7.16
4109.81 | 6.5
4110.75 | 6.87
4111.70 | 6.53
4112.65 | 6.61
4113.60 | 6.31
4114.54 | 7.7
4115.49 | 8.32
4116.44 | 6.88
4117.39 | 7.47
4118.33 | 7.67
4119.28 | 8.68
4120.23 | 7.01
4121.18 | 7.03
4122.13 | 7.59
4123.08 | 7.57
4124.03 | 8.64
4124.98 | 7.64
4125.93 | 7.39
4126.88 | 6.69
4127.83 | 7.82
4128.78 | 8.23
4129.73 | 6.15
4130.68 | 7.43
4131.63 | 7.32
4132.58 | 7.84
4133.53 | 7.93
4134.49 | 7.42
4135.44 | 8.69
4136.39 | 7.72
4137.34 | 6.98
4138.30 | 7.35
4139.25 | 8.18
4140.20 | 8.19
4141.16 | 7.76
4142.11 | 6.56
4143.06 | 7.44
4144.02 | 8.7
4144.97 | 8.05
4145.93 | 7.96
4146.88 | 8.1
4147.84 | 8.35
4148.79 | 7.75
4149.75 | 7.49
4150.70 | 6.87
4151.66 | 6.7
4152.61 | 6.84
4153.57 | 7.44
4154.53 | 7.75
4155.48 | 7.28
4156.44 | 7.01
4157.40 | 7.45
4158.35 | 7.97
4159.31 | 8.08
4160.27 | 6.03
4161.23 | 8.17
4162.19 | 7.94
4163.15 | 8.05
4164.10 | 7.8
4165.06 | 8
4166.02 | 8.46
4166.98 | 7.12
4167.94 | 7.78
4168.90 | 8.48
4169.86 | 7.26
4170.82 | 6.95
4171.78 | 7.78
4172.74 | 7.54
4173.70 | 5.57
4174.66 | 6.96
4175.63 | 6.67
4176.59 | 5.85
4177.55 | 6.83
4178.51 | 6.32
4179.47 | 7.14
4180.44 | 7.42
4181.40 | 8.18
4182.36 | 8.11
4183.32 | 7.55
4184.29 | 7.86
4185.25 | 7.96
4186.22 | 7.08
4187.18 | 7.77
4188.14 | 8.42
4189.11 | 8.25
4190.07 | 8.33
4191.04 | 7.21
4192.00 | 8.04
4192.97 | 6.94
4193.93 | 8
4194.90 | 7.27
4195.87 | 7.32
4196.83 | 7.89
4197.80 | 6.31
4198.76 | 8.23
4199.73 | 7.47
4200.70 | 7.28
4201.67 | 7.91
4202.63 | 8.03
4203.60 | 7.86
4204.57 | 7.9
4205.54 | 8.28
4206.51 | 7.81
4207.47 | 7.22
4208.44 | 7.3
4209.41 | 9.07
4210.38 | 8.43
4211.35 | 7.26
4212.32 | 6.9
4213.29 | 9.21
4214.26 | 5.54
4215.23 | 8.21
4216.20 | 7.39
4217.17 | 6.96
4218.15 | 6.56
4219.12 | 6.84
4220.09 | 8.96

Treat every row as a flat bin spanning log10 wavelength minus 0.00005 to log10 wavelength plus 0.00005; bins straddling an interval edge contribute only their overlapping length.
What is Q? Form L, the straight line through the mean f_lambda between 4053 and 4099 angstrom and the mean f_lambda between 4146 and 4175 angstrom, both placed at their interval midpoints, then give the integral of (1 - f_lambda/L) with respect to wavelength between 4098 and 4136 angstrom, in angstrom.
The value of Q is 3.3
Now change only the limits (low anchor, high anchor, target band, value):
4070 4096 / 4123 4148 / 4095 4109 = 3.2 angstrom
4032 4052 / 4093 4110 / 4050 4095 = -3.7 angstrom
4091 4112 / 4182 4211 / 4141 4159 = -1.1 angstrom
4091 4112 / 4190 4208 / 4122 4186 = -4.0 angstrom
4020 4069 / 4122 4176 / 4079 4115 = 3.2 angstrom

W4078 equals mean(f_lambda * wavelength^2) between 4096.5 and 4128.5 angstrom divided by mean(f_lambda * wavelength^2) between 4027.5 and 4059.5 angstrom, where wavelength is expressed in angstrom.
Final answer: 0.88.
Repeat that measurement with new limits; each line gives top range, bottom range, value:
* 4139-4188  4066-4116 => 1.08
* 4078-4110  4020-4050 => 0.89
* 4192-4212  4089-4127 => 1.16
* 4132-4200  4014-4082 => 1.01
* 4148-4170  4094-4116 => 1.21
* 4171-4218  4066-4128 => 1.08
